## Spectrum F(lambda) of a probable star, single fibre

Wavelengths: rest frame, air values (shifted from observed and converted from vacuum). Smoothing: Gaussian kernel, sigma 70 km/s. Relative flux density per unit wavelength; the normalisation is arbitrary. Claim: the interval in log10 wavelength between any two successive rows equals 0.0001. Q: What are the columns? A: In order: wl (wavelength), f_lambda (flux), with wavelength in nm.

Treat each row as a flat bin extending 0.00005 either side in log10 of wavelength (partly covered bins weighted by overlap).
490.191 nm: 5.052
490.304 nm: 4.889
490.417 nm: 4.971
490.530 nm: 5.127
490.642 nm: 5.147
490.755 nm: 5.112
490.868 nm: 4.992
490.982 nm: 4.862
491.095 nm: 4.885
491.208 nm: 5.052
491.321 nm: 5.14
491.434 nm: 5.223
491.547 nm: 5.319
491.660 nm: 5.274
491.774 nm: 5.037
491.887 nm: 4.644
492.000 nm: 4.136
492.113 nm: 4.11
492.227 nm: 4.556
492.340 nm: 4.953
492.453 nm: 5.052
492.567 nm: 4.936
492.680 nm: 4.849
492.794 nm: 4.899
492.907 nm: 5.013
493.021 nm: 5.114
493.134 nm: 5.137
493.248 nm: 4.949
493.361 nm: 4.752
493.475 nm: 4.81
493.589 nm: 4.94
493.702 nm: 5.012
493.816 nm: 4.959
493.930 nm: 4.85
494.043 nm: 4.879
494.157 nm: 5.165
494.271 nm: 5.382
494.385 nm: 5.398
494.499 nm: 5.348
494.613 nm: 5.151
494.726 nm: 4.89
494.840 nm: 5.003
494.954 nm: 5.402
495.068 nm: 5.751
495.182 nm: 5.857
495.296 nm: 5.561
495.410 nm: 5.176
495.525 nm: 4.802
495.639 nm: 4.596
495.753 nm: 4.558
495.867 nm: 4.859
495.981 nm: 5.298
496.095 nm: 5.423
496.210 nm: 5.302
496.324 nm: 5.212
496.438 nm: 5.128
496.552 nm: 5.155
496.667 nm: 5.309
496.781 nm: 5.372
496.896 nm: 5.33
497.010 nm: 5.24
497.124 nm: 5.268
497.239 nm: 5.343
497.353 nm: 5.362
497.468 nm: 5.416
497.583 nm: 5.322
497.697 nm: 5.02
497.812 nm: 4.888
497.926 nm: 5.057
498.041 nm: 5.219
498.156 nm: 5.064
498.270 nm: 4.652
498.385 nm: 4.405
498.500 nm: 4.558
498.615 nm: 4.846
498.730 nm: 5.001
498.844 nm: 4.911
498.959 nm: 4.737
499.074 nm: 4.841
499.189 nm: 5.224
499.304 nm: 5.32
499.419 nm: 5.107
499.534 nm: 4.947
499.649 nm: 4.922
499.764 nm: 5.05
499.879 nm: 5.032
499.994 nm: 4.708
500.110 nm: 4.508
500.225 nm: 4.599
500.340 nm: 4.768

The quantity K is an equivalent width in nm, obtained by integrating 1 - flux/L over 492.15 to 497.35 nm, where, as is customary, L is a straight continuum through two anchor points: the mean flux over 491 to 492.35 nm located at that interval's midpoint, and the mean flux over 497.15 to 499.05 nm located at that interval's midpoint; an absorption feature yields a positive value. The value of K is -0.20 nm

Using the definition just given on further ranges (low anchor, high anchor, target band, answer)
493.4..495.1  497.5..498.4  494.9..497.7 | -0.11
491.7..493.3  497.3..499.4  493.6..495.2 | -0.11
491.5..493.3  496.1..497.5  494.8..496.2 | -0.01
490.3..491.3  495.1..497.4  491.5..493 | 0.07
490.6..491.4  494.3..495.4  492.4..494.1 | 0.09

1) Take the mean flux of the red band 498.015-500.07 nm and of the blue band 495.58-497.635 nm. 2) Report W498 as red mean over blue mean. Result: 0.95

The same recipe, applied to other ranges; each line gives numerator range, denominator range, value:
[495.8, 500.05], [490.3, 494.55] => 1.02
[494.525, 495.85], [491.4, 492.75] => 1.07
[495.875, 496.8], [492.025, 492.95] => 1.10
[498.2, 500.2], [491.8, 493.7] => 1.01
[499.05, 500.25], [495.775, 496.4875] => 0.95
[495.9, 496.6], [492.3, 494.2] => 1.06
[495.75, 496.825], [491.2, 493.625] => 1.06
